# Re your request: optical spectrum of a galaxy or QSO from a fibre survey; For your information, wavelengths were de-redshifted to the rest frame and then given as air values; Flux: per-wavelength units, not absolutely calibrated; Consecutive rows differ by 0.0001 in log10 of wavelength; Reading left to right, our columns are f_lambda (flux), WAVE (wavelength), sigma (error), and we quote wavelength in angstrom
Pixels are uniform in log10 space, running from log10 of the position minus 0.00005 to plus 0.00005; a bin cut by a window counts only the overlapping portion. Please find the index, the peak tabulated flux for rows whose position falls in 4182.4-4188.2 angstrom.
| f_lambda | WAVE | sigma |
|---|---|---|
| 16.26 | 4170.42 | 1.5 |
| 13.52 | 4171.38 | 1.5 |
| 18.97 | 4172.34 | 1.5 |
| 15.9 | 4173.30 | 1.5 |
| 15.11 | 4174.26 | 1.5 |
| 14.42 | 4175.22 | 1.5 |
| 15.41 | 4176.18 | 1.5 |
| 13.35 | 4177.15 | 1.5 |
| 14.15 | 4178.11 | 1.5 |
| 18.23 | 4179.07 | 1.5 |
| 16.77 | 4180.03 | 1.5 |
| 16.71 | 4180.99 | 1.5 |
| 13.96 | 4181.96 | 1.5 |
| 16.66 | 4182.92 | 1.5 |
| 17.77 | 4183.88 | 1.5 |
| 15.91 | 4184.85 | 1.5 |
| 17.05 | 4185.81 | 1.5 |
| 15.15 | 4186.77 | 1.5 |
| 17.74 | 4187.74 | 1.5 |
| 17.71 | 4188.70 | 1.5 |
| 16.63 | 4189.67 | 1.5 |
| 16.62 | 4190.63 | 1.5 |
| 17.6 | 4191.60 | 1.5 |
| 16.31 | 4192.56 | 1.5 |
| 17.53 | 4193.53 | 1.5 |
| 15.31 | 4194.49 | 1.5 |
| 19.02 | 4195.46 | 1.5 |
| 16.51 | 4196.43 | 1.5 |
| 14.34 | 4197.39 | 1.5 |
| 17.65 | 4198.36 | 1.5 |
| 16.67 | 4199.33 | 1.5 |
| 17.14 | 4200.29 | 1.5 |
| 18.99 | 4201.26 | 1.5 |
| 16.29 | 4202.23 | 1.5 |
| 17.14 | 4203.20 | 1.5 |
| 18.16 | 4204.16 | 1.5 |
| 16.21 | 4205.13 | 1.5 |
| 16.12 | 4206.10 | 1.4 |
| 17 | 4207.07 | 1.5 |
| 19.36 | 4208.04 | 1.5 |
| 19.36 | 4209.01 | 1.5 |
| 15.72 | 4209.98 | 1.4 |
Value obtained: 17.77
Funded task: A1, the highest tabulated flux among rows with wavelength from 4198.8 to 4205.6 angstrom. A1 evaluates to 18.99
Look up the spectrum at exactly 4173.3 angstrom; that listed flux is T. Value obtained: 15.9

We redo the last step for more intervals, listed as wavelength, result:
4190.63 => 16.62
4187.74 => 17.74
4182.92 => 16.66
